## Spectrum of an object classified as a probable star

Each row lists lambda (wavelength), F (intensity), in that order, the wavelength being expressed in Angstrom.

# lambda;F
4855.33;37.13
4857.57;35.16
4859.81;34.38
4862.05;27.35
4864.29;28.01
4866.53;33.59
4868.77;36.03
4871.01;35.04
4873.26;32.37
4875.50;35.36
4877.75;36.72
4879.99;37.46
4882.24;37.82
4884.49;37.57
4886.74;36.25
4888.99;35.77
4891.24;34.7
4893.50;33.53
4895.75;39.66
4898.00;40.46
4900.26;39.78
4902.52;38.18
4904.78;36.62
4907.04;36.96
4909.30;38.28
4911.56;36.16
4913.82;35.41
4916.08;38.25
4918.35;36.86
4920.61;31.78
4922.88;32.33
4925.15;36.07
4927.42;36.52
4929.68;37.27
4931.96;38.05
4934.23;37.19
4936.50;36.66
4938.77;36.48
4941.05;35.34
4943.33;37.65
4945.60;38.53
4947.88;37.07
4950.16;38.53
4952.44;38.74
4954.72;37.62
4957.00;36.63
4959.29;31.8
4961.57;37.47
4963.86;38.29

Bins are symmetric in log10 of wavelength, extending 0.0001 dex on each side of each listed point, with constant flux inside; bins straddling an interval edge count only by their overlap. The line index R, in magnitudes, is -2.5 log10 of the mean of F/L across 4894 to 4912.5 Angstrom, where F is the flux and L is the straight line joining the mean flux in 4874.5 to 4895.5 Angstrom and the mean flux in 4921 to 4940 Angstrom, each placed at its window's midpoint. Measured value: -0.06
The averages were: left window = 36.3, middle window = 38.1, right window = 36.1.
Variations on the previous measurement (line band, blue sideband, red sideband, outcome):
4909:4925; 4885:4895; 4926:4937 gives 0.03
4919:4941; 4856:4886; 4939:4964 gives 0.01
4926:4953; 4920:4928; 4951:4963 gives -0.06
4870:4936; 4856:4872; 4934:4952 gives -0.05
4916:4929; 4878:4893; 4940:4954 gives 0.06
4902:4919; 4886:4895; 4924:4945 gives -0.03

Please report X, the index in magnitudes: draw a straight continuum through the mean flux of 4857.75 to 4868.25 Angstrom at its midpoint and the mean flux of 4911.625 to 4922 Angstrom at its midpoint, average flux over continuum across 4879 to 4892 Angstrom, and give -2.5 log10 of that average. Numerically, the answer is -0.107 mag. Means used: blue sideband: 31.5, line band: 36.6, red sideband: 35.6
